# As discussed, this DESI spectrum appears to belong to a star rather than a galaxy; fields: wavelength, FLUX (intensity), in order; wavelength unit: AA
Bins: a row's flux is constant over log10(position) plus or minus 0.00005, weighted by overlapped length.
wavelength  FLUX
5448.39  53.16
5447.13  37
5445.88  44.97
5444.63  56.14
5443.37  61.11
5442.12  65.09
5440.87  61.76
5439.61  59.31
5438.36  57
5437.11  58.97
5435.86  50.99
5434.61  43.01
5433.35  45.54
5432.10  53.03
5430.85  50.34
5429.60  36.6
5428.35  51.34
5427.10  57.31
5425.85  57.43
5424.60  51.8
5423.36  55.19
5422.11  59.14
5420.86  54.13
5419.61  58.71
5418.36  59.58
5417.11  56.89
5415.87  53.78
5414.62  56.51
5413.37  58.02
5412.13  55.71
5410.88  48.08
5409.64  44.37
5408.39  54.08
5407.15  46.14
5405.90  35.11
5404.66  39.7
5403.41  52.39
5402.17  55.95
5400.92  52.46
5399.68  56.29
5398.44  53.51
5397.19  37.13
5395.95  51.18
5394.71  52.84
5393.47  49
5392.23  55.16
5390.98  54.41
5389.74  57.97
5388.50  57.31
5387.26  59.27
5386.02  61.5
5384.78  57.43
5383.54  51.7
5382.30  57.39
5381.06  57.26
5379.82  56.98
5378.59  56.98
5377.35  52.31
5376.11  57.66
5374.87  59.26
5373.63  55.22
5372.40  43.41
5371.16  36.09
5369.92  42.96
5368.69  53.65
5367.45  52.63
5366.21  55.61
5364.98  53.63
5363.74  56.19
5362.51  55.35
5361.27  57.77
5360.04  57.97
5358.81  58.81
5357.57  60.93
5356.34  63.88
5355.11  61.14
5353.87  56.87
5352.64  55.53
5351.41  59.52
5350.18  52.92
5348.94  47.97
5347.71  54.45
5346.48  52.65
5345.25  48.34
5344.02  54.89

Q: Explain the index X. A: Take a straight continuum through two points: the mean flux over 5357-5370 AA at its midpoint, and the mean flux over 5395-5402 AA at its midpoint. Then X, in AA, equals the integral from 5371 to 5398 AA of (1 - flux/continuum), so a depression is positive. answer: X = -0.64 AA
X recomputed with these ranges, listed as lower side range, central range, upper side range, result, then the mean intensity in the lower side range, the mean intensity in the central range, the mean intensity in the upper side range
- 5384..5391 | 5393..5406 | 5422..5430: 1.7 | 58.2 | 49.2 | 52.8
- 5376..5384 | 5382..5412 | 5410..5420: 2.1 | 55.7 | 51.7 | 55.6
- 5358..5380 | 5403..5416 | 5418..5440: 1.0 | 53.5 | 49.2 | 53.2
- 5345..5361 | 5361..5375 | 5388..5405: 0.9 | 56.5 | 51.4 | 51.9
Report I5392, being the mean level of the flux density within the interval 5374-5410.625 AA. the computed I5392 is 52.8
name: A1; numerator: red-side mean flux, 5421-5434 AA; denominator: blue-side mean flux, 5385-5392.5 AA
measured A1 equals 0.9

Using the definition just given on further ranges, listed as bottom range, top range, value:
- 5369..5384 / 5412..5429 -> 1.07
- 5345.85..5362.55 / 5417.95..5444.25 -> 0.96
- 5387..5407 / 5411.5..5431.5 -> 1.07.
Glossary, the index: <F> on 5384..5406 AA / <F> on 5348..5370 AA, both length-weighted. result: 0.94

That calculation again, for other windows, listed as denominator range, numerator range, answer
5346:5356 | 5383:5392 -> 1.03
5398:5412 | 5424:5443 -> 1.09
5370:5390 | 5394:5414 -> 0.91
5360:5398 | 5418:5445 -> 1.02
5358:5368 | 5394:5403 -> 0.92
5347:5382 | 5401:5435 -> 0.94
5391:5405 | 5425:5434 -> 0.99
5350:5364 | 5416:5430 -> 0.94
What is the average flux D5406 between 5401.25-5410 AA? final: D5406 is 47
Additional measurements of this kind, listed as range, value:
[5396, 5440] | 51.8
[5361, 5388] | 54.1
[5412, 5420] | 57.1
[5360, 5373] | 51.1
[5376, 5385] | 55.8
